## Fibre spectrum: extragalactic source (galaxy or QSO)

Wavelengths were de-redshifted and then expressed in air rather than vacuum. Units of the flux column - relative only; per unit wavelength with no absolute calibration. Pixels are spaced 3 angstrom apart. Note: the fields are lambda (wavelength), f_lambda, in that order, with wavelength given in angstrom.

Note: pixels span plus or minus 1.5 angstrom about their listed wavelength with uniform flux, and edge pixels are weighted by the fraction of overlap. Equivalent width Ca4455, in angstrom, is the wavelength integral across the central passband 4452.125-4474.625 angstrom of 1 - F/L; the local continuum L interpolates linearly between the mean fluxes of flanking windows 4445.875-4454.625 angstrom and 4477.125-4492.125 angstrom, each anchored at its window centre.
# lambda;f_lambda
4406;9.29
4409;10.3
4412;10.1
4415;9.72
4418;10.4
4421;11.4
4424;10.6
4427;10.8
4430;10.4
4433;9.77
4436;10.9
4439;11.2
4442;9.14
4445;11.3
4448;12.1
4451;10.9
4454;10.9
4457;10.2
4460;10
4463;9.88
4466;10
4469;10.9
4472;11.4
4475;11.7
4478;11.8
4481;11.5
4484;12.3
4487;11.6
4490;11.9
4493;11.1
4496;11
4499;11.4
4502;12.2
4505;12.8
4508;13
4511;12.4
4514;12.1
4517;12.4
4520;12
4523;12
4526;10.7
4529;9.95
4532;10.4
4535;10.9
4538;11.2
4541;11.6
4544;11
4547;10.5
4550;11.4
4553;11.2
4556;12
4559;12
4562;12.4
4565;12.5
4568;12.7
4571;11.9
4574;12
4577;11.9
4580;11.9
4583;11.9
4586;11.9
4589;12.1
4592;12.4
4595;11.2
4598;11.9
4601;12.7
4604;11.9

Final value 1.91 angstrom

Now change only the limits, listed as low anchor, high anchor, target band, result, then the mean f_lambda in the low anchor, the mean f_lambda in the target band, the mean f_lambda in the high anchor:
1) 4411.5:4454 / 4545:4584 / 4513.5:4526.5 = -0.5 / 10.6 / 11.9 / 11.9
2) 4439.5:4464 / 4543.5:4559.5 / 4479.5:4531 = -3.7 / 10.6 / 11.8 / 11.3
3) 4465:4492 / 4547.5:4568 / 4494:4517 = -1.0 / 11.5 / 12.1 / 11.9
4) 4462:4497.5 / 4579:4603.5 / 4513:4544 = 0.8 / 11.3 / 11.3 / 12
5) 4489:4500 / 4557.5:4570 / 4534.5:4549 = 1.2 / 11.3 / 11.1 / 12.4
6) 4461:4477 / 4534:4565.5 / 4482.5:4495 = -0.8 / 10.8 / 11.7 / 11.5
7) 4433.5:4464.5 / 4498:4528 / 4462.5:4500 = 0.2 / 10.6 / 11.3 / 12.1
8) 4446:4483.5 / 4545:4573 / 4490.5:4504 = -0.3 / 11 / 11.5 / 11.8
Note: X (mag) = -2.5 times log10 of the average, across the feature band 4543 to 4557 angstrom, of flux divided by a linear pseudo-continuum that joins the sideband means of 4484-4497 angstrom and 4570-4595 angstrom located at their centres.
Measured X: 0.06 mag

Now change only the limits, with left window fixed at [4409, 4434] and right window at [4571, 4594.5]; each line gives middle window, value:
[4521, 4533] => 0.06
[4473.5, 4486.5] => -0.08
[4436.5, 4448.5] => -0.02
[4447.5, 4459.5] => -0.01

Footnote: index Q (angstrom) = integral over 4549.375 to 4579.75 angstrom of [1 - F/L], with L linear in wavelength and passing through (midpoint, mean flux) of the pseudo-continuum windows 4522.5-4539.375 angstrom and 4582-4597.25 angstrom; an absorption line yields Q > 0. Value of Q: -1.6 angstrom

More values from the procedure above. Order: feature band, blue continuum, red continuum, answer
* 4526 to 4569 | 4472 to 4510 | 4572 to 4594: 2.0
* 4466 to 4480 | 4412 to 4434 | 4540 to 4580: -0.5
